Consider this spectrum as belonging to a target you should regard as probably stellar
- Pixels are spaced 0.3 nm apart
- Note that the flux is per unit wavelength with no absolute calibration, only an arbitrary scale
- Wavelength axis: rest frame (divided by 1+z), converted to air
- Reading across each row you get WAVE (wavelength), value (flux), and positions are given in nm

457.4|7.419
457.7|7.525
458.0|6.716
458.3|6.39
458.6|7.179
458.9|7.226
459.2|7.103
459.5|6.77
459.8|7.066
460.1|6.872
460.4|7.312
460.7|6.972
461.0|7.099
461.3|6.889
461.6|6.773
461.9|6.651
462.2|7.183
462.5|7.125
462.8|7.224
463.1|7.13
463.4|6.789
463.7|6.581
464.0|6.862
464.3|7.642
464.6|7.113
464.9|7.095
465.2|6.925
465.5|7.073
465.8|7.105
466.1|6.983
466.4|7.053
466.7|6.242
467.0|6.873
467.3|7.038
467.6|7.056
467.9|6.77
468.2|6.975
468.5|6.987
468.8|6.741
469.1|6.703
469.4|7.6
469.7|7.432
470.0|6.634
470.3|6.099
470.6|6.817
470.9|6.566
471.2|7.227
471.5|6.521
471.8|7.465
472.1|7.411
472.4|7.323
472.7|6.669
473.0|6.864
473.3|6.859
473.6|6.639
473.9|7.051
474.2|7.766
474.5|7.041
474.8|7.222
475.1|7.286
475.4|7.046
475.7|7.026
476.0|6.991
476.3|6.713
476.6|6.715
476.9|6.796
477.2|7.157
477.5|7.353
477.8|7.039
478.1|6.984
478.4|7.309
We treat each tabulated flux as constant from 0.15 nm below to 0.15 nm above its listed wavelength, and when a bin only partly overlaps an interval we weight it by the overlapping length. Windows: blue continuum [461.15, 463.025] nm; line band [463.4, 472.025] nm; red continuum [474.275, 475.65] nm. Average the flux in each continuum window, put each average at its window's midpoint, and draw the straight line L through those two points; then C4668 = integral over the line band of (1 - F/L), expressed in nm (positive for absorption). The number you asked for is 0.16 nm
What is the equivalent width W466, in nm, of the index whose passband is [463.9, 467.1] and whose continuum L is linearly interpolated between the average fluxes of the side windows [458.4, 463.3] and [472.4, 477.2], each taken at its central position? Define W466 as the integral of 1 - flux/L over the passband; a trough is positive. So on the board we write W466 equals 0.01 nm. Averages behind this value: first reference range 7.03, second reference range 7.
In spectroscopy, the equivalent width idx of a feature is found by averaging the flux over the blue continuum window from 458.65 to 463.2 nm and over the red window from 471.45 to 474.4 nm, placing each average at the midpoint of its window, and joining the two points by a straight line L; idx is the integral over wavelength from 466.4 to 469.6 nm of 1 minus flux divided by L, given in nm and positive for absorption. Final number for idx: 0.064 nm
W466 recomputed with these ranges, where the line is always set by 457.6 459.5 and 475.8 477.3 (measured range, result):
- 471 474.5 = -0.09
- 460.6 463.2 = -0.01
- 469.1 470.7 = 0.00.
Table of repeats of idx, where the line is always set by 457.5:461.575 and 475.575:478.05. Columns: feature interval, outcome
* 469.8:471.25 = 0.068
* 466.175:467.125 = 0.035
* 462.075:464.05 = 0.003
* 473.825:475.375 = -0.064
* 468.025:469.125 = 0.019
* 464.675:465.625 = -0.005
